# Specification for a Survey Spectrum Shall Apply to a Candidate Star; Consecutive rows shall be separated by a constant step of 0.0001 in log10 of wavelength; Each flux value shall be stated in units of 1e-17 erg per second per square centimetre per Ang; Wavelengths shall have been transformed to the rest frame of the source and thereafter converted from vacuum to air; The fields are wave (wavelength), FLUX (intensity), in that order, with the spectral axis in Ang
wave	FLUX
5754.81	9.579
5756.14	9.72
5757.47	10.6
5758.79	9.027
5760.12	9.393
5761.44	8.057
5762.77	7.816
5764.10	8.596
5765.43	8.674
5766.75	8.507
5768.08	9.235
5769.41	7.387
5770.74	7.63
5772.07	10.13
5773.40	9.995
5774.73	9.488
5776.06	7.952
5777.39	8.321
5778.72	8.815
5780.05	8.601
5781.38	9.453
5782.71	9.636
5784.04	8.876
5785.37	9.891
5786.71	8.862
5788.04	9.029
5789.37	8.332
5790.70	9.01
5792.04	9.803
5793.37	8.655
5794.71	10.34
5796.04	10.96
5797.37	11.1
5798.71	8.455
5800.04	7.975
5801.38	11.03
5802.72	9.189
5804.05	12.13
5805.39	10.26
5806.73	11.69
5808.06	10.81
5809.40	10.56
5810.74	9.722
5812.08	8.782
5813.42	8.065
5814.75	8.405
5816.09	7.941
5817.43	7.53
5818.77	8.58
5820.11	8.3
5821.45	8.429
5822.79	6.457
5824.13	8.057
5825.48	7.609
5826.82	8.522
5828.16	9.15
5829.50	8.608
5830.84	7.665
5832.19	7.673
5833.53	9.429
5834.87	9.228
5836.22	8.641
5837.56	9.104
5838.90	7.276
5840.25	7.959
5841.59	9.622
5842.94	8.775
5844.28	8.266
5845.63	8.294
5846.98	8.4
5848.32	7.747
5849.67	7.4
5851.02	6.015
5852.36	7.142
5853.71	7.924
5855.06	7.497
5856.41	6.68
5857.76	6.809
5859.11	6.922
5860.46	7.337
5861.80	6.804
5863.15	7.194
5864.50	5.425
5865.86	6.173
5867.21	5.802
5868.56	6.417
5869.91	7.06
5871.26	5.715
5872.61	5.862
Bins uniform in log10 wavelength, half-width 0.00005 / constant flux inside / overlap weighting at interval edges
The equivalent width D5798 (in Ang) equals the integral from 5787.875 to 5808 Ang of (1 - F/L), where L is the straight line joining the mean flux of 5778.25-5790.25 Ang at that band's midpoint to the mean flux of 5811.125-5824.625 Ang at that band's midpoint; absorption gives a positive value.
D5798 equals -2.9 Ang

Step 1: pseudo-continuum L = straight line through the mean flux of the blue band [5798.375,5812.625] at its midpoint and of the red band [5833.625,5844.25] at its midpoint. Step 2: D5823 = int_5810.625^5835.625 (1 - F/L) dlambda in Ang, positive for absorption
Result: 2.80 Ang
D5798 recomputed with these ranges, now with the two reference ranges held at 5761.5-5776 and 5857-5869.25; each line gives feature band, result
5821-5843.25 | -3.4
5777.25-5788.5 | -1.0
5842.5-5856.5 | -1.7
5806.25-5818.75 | -2.4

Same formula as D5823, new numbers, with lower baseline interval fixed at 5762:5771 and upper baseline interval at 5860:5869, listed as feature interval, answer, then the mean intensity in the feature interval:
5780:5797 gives -3.3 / 9.4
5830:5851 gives -4.3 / 8.29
